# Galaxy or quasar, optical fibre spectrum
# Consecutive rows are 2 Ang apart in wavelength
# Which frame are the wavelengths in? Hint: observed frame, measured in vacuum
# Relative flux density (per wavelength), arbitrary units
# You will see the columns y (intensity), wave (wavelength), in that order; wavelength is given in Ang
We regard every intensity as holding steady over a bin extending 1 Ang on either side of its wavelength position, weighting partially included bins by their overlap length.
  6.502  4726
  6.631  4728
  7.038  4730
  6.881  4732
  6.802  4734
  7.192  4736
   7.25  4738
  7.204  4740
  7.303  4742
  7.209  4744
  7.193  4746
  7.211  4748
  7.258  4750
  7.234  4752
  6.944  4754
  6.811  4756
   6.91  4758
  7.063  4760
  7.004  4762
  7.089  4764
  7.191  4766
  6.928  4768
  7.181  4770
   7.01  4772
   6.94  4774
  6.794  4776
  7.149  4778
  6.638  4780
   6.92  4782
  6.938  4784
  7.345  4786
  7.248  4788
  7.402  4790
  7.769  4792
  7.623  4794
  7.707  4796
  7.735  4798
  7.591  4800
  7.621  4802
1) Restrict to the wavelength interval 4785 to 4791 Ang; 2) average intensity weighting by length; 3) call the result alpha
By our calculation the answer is 7.33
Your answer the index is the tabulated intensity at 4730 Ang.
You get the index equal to 7.038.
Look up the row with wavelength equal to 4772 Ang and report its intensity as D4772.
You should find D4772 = 7.01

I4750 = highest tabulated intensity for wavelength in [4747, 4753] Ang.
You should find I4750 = 7.258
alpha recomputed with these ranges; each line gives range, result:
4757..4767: 7.05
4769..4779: 7.01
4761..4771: 7.08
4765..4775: 7.05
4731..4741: 7.07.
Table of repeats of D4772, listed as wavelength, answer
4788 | 7.248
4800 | 7.591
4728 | 6.631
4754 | 6.944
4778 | 7.149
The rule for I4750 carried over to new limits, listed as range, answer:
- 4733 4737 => 7.192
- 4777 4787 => 7.345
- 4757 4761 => 7.063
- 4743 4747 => 7.209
